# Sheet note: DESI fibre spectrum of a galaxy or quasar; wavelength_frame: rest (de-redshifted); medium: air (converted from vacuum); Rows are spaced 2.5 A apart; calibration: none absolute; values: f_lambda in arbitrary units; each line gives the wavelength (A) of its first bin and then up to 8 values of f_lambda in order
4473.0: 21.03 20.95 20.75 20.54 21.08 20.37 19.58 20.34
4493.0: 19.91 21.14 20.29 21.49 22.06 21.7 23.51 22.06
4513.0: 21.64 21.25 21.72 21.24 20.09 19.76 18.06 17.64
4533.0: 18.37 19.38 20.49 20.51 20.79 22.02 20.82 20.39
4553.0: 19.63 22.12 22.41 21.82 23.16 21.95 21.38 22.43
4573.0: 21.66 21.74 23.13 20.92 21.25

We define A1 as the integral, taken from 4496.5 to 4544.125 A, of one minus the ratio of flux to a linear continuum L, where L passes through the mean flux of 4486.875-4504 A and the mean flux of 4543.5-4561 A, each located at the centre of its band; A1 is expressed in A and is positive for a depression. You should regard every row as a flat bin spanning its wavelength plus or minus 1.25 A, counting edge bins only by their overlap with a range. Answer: 0.7 A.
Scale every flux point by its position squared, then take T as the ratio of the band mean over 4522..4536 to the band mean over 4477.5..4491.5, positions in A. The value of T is 0.94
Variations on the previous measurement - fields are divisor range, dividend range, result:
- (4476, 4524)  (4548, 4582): 1.06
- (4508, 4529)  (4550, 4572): 1.06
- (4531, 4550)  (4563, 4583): 1.10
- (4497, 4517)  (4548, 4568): 1.01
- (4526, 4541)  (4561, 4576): 1.18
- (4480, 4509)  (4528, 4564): 1.00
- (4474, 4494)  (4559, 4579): 1.12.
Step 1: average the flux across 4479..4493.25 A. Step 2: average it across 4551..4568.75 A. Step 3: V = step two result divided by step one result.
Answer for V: 1.07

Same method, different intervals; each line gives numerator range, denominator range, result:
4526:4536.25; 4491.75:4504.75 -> 0.88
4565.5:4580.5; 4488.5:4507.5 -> 1.04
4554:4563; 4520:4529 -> 1.13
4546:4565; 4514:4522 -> 1.01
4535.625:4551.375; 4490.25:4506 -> 0.99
